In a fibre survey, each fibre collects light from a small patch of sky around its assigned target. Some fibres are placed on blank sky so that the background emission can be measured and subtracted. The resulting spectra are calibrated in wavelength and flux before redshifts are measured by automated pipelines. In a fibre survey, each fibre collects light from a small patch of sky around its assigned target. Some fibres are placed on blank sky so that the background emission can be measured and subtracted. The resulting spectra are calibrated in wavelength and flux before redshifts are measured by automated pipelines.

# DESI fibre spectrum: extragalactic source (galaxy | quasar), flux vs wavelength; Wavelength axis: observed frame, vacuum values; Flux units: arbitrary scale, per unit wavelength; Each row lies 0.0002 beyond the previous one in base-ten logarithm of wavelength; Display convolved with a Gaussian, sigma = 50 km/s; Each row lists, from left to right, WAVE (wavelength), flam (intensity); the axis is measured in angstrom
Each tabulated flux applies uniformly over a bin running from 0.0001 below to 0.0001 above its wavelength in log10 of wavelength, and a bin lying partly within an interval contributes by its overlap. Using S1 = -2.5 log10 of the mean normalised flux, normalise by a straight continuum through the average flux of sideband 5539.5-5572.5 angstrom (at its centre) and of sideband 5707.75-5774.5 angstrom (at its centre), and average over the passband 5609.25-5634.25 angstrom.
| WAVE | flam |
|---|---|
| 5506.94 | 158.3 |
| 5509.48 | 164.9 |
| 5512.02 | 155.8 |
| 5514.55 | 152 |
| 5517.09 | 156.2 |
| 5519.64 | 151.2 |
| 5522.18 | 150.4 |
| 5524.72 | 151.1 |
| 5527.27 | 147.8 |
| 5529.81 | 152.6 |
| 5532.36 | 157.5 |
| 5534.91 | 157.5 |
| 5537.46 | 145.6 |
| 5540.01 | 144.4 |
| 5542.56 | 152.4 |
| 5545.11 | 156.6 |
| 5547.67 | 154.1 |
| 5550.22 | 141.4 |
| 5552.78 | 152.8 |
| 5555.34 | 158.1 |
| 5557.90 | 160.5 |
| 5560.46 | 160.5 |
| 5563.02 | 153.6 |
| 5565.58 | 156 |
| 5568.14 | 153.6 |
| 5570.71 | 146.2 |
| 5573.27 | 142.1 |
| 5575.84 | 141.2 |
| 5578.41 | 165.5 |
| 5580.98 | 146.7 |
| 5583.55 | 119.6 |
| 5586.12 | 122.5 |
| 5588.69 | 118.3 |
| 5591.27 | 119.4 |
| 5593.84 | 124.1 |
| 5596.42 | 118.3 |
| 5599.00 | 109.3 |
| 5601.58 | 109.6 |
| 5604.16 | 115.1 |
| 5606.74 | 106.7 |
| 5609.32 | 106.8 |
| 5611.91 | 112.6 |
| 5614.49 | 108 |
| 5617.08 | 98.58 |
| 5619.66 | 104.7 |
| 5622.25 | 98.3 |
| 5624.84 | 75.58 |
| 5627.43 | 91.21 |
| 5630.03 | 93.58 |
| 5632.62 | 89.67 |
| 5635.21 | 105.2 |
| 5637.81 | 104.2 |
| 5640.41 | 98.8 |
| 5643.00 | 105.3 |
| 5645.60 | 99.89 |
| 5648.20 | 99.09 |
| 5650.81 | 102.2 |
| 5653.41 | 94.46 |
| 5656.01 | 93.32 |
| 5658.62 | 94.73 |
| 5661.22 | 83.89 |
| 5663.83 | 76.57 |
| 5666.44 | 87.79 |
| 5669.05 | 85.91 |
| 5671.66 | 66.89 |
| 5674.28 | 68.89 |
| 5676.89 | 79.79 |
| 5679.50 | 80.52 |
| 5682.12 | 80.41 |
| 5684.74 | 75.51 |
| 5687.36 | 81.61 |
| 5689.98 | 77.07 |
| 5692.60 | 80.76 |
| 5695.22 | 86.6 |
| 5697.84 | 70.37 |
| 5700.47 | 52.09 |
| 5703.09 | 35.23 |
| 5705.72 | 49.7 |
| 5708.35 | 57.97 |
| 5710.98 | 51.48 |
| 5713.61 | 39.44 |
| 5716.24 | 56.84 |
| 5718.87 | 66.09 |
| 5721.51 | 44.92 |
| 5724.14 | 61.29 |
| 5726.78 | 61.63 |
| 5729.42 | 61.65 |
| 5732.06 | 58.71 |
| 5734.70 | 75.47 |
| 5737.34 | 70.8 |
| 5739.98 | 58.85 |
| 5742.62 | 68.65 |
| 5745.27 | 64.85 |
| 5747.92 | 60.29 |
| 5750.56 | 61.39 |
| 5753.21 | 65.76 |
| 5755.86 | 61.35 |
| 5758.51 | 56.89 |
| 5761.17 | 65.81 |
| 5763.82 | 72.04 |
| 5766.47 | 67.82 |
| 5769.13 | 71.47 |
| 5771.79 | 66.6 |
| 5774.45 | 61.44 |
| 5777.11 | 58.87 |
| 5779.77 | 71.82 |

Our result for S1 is 0.23 mag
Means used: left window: 153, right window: 62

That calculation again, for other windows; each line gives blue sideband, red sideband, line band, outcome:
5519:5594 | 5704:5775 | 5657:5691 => 0.15 mag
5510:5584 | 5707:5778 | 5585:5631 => 0.16 mag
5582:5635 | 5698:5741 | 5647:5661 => -0.11 mag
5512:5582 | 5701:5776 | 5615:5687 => 0.14 mag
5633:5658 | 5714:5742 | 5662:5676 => 0.15 mag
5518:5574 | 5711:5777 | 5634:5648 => 0.07 mag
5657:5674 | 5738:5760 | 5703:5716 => 0.42 mag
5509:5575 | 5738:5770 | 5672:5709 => 0.29 mag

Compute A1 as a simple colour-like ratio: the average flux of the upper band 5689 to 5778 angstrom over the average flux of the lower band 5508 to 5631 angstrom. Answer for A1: 0.46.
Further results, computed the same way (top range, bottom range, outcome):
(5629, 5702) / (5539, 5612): 0.63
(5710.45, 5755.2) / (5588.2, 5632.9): 0.57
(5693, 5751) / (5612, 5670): 0.63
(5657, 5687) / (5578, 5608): 0.66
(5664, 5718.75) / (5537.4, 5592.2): 0.47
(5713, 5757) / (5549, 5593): 0.43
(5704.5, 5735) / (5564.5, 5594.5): 0.41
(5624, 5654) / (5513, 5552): 0.64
